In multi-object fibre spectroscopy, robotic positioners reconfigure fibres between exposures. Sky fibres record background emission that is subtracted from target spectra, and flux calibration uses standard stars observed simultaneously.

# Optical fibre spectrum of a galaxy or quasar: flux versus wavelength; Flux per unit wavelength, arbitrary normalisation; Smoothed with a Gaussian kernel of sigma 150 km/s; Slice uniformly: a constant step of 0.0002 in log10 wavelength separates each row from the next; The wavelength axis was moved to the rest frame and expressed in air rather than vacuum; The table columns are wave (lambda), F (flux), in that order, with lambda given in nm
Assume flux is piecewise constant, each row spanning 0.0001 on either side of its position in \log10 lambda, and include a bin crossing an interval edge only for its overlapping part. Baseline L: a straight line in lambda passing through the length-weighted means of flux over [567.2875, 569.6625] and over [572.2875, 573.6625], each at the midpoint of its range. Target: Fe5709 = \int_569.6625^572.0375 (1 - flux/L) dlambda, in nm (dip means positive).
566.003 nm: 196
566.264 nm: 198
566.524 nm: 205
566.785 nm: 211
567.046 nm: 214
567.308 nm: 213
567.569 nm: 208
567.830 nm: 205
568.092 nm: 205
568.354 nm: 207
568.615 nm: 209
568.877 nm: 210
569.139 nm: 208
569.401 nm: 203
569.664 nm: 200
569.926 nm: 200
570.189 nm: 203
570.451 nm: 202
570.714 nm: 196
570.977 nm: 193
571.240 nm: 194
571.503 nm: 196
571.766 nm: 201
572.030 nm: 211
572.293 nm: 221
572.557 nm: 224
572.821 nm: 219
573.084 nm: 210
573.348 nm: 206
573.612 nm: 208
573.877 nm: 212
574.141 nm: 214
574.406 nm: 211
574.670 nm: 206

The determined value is 0.13 nm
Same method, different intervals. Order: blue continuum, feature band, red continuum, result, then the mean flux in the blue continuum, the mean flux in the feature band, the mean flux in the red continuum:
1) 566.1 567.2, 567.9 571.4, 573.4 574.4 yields 0.10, 207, 202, 211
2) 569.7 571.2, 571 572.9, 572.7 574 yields -0.03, 199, 208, 211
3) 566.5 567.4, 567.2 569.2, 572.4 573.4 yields 0.04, 211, 208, 216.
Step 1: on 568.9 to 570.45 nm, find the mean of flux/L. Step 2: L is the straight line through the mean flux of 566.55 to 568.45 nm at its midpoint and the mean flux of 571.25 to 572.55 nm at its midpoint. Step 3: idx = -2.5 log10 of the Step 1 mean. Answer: 0.03 mag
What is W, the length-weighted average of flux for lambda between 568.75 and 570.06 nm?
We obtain 204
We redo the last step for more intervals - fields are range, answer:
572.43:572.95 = 221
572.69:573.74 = 211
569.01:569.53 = 206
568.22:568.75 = 208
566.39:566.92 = 208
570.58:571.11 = 194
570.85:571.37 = 194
